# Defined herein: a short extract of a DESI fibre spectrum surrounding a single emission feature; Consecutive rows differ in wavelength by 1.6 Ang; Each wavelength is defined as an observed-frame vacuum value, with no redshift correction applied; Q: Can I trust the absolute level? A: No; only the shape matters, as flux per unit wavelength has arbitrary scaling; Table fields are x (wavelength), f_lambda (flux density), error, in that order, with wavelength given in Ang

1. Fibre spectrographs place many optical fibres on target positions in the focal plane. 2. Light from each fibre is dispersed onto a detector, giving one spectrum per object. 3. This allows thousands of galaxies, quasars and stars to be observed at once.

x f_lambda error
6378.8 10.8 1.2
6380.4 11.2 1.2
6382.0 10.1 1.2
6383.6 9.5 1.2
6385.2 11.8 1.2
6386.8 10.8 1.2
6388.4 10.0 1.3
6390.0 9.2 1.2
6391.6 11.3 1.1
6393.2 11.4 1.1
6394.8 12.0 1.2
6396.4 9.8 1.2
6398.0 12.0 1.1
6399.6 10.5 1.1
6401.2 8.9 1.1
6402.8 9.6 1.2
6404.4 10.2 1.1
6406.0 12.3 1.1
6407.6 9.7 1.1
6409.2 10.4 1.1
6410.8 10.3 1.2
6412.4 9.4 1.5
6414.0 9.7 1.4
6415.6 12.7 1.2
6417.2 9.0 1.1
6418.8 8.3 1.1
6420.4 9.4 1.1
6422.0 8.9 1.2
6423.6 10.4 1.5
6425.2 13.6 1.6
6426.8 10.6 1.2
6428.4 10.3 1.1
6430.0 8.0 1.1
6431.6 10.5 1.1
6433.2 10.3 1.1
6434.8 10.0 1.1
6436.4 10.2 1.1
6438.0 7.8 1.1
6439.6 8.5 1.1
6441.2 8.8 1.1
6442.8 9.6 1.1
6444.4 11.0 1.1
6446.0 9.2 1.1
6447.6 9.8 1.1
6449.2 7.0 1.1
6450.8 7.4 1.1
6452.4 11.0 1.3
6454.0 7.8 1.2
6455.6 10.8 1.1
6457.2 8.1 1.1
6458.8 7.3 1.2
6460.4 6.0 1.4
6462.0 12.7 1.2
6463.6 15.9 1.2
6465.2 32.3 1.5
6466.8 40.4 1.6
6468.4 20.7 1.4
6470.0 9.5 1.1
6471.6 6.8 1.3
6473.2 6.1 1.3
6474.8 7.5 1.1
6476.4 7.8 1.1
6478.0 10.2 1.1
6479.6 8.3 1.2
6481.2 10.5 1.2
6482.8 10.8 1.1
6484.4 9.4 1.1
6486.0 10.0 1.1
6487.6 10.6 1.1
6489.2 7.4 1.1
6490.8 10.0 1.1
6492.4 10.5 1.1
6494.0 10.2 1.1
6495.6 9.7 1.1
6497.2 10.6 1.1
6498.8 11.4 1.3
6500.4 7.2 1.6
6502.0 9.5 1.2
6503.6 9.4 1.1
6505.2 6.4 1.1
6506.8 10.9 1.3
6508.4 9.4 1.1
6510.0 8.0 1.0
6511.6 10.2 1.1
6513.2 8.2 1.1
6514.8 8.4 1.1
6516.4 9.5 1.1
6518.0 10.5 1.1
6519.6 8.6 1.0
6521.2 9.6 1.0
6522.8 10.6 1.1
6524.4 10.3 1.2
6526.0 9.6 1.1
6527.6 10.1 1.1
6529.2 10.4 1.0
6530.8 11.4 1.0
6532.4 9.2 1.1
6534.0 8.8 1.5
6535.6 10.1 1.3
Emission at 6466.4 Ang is Hbeta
